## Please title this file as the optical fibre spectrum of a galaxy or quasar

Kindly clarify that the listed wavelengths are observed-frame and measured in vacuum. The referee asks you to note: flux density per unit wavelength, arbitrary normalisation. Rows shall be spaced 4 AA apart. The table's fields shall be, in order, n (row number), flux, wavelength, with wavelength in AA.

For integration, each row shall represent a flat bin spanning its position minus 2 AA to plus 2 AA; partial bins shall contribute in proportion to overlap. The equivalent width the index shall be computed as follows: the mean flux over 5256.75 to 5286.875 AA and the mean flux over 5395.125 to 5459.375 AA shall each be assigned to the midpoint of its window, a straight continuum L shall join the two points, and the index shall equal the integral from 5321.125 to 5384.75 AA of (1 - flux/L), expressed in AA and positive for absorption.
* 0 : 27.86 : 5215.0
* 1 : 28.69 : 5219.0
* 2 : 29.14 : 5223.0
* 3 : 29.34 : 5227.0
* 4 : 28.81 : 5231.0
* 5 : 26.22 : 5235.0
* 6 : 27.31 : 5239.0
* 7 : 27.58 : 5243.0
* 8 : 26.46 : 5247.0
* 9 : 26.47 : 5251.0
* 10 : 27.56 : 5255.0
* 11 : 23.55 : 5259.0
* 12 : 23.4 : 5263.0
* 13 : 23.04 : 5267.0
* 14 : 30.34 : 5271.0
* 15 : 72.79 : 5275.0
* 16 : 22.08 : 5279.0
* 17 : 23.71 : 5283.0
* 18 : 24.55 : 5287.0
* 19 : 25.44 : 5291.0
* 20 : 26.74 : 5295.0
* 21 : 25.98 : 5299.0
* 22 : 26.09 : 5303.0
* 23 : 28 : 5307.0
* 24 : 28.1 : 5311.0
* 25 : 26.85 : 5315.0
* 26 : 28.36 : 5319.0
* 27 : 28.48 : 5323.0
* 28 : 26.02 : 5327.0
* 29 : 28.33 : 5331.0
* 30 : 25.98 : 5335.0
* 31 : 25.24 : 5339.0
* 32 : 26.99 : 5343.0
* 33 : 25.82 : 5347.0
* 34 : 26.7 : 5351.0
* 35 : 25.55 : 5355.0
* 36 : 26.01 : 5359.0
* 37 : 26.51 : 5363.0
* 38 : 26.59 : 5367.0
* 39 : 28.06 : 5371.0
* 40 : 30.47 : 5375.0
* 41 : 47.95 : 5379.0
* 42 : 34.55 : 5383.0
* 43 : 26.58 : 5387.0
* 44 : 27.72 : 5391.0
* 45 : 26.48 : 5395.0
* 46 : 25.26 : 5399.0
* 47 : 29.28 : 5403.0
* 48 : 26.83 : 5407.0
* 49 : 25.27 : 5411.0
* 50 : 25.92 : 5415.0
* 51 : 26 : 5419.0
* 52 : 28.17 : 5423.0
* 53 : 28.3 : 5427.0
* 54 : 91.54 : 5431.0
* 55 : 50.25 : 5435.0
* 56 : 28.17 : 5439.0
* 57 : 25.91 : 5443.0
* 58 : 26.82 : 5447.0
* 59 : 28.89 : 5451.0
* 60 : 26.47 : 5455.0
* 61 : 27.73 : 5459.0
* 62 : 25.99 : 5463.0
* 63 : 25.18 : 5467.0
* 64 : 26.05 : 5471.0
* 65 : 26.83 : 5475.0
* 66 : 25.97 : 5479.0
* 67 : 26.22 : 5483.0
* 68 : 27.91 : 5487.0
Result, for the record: 6.1 AA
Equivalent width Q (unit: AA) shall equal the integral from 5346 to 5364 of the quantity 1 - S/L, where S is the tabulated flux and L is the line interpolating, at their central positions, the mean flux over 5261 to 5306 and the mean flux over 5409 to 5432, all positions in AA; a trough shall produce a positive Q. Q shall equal 3.5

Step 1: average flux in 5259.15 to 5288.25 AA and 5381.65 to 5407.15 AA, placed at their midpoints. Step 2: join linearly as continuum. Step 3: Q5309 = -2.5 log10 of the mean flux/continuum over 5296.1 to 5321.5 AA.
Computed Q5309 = 0.11 mag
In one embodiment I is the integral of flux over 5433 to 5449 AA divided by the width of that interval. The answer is 32.8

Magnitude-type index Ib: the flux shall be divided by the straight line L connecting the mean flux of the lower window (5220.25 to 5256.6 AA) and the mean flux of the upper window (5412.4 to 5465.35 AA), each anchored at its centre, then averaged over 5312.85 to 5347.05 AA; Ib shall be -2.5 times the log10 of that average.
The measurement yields 0.13 mag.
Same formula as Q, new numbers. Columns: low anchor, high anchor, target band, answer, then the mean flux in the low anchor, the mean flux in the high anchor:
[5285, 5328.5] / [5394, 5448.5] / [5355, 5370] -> 1.80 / 26.8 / 33.3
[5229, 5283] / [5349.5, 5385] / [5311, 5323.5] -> 0.86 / 29.4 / 30.3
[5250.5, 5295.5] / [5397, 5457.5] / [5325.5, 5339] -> 1.80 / 29.3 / 32.8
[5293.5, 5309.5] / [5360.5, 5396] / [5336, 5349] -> 1.26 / 26.7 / 30.6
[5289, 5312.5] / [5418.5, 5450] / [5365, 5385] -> -0.14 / 26.7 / 38.4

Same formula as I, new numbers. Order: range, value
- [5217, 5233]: 29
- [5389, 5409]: 27.1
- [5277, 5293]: 23.9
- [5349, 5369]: 26.3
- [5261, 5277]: 37.4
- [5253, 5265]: 24.8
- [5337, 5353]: 26.2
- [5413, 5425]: 26.7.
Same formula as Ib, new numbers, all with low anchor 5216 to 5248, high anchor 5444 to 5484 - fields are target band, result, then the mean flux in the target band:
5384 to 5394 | -0.030 mag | 27.8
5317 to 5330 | -0.009 mag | 27.7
